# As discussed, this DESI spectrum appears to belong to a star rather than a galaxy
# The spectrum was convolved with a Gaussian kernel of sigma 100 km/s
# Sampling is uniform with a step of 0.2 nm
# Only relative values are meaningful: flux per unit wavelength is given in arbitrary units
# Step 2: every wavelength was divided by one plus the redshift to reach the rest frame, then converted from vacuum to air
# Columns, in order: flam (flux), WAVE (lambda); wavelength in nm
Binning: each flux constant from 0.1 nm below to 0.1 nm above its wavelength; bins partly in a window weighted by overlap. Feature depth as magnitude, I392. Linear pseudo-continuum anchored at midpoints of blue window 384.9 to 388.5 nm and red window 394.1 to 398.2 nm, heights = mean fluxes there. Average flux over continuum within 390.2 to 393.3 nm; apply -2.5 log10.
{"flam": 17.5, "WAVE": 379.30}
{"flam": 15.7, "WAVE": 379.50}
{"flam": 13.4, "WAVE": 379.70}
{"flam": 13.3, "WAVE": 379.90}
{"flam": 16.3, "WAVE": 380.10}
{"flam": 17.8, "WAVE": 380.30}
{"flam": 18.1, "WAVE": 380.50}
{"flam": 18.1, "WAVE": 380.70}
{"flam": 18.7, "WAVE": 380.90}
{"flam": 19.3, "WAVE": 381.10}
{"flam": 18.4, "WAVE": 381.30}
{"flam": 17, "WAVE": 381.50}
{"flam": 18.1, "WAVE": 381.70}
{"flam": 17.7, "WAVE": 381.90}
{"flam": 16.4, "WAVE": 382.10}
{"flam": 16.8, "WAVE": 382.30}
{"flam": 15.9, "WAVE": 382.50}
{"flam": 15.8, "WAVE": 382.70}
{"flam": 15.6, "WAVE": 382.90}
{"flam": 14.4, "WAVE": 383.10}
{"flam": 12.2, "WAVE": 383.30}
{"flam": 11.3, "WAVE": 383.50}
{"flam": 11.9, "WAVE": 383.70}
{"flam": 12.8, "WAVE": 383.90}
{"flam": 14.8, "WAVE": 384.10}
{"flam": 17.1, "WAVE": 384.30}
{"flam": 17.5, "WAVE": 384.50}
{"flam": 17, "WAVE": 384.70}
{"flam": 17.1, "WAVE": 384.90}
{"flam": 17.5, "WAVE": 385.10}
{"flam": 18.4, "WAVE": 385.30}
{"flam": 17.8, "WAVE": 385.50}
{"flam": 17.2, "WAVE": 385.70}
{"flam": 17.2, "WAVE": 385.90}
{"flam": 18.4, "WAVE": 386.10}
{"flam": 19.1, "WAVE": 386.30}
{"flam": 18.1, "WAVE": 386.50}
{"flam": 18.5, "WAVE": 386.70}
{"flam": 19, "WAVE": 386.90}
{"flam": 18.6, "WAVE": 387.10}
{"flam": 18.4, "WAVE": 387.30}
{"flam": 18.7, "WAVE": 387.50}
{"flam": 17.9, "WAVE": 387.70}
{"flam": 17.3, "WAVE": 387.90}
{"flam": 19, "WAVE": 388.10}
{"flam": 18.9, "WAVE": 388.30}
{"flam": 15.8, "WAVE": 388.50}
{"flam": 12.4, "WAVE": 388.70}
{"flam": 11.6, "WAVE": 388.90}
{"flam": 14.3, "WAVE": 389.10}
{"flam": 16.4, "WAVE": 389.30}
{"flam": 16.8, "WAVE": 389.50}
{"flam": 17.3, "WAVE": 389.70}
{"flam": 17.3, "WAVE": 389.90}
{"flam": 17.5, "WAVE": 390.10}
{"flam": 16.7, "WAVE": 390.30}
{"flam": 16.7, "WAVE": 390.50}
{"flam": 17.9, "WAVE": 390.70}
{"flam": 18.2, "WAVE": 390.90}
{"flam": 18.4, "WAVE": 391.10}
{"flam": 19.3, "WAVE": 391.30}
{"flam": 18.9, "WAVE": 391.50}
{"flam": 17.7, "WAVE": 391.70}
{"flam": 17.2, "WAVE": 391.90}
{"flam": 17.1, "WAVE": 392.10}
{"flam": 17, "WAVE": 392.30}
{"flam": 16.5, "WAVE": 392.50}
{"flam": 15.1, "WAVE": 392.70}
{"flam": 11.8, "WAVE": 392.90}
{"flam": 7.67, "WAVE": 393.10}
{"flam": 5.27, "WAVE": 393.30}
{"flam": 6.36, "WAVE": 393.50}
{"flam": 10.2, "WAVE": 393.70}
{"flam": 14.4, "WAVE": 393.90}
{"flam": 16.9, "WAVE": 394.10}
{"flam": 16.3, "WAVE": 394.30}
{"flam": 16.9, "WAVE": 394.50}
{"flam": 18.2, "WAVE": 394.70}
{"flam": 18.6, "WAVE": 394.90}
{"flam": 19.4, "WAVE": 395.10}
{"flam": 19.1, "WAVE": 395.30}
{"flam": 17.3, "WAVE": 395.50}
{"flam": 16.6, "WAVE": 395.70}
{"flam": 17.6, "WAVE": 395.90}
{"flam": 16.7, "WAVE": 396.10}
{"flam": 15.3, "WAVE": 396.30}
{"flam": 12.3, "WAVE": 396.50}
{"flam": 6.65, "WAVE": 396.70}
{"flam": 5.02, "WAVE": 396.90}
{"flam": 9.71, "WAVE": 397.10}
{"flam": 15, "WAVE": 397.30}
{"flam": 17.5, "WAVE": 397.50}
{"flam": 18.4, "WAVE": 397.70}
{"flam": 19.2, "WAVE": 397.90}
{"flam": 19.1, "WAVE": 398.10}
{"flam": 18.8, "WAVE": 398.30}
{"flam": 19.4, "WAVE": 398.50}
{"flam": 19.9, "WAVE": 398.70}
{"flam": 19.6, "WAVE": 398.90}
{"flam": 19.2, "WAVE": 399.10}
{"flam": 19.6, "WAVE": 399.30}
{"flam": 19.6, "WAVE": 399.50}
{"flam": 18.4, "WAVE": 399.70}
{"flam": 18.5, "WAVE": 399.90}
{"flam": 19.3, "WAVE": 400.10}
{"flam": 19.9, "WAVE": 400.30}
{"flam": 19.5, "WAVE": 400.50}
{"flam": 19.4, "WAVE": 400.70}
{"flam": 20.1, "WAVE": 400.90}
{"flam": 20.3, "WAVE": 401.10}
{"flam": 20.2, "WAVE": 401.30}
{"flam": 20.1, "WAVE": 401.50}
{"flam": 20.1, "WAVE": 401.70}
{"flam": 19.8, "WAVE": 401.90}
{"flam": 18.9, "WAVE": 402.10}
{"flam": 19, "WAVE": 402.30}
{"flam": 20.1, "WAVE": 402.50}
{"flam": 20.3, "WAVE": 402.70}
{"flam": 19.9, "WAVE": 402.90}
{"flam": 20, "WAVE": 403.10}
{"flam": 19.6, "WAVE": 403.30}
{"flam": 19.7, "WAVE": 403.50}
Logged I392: 0.06 mag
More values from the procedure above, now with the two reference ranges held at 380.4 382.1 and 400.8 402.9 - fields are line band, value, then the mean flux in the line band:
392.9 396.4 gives 0.29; 14.8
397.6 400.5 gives 0.02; 19.2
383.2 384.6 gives 0.30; 13.9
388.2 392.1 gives 0.12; 16.8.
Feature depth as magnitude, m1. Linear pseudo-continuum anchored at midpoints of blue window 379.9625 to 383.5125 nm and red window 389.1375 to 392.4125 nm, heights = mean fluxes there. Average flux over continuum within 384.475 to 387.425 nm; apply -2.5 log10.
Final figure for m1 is -0.06 mag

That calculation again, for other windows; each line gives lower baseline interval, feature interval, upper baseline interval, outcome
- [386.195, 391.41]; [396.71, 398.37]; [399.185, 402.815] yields 0.27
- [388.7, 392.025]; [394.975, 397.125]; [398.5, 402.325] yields 0.27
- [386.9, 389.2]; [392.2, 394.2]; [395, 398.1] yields 0.29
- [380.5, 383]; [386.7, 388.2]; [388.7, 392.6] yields -0.08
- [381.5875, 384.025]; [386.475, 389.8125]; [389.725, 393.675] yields -0.12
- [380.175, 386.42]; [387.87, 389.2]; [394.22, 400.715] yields 0.09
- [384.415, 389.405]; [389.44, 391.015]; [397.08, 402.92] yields 0.03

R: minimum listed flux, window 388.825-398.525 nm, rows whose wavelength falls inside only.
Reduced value 5.02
